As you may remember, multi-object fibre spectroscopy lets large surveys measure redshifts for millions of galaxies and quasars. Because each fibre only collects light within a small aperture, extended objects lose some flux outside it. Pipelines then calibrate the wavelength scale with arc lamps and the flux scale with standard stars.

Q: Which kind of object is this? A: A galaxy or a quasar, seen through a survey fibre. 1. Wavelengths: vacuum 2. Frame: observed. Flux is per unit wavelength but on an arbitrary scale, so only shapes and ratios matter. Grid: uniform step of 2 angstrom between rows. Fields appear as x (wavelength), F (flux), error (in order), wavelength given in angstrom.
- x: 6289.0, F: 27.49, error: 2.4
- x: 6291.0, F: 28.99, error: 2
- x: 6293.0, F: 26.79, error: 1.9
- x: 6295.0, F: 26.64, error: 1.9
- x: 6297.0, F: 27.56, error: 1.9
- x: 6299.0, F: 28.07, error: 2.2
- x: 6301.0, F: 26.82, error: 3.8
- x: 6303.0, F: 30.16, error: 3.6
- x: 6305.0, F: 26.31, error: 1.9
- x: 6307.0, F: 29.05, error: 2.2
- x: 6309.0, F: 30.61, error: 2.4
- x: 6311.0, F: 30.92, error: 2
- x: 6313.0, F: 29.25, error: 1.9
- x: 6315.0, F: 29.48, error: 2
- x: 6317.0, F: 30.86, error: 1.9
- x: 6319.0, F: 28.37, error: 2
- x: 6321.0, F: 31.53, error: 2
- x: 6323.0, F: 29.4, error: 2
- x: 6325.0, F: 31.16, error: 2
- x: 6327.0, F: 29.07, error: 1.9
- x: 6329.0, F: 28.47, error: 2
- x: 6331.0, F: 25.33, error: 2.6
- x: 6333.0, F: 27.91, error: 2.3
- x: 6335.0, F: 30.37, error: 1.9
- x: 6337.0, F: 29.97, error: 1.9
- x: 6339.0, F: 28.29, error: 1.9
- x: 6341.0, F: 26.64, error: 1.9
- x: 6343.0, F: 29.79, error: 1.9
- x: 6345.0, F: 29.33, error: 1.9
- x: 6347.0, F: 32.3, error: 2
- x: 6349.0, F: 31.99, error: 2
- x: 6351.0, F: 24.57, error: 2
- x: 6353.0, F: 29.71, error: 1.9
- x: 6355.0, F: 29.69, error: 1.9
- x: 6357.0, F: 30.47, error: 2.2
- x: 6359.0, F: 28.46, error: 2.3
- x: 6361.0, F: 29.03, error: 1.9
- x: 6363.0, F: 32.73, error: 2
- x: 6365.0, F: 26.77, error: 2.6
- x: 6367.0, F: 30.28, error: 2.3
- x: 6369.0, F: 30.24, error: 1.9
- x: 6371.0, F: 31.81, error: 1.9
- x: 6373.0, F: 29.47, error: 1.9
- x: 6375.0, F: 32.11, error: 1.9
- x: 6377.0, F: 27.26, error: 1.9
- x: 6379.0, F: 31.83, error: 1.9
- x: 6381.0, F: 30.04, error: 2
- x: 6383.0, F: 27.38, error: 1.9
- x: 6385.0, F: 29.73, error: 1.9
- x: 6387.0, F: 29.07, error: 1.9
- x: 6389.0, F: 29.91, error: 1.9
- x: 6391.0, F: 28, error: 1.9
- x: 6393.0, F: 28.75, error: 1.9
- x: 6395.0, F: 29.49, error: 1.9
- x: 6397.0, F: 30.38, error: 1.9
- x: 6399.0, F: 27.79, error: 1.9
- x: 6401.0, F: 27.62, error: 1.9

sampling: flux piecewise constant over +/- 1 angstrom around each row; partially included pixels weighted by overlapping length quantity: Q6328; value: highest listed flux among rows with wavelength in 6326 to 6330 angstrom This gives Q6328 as 29.07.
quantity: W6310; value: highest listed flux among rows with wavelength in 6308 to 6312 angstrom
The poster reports 30.92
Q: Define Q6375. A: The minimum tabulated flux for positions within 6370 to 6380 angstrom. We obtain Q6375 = 27.26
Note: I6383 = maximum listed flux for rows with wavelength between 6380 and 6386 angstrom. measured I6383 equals 30.04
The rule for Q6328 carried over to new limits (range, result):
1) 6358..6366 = 32.73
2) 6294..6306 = 30.16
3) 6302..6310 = 30.61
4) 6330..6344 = 30.37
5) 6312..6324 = 31.53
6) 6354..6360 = 30.47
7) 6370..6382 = 32.11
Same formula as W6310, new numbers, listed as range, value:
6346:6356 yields 32.3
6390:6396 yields 29.49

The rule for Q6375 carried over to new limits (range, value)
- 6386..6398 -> 28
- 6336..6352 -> 24.57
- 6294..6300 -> 26.64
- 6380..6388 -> 27.38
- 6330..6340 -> 25.33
